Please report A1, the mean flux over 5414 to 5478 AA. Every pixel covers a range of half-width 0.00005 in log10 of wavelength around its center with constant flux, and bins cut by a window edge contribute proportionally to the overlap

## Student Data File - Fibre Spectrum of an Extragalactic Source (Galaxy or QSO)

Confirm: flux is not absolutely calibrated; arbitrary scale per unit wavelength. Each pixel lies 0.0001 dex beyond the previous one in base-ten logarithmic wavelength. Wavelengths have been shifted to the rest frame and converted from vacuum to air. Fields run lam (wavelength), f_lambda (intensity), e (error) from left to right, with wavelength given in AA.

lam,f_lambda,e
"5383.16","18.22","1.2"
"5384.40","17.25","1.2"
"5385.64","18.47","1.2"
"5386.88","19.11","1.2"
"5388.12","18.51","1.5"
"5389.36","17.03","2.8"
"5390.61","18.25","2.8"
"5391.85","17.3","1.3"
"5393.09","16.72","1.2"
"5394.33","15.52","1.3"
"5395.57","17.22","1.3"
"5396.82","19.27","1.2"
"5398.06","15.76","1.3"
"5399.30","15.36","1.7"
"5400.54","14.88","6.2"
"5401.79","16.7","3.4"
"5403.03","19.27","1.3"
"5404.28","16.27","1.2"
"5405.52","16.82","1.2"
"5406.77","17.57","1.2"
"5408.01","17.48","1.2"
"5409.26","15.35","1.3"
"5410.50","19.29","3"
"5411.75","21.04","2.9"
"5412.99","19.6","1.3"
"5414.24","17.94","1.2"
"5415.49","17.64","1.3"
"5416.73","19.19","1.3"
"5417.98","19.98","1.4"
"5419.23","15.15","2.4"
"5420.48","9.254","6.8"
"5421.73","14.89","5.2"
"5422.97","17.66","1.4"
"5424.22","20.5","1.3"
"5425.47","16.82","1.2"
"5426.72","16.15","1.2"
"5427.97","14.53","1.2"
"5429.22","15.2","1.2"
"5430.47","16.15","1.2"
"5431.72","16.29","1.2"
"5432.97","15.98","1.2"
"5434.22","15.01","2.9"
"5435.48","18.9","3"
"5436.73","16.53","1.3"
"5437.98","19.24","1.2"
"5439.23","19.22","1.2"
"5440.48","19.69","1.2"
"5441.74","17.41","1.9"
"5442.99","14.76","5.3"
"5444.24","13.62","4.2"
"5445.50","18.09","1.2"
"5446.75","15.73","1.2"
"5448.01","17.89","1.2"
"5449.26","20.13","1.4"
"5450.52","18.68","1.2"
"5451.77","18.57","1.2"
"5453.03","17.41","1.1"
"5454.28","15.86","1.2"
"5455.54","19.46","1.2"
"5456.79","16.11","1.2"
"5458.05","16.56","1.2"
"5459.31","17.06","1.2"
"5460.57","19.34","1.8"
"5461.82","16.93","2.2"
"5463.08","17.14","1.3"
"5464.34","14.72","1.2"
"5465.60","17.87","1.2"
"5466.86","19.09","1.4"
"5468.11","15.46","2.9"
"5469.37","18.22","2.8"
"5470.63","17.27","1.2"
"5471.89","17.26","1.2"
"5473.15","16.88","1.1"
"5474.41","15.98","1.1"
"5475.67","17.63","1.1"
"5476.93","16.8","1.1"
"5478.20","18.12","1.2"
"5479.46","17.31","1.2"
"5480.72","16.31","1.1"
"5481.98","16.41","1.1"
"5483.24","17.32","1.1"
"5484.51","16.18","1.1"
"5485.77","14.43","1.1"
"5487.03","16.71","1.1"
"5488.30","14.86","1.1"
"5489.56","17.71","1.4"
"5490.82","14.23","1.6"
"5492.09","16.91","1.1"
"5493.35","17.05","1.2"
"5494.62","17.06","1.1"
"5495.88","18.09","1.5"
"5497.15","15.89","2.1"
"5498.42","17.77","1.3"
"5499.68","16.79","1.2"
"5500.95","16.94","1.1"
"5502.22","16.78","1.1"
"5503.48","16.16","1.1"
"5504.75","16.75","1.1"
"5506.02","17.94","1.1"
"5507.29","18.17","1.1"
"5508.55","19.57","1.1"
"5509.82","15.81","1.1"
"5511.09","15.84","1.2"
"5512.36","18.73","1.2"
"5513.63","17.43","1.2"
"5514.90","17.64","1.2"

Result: 17.1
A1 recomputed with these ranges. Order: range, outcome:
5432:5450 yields 17.3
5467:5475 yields 17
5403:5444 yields 17.1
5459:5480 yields 17.2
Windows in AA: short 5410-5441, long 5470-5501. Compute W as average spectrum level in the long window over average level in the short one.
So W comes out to 1.0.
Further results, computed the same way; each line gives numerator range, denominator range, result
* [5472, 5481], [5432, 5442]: 0.96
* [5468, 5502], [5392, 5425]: 0.98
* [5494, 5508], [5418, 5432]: 1.08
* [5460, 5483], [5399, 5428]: 1.00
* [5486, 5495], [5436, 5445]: 0.94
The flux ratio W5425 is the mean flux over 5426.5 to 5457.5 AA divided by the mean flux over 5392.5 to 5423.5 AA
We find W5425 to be 1.00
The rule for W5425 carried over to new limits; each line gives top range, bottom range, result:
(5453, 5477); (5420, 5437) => 1.07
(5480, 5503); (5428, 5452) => 0.97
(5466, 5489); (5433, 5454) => 0.96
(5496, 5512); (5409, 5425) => 0.97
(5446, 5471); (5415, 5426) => 1.04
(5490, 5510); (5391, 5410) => 1.01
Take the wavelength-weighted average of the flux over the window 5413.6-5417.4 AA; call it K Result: 18.3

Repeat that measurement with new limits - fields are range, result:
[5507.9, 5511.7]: 17.1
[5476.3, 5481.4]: 17.1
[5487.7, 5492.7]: 15.9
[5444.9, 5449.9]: 18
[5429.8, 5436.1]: 16.4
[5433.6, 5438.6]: 17.4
